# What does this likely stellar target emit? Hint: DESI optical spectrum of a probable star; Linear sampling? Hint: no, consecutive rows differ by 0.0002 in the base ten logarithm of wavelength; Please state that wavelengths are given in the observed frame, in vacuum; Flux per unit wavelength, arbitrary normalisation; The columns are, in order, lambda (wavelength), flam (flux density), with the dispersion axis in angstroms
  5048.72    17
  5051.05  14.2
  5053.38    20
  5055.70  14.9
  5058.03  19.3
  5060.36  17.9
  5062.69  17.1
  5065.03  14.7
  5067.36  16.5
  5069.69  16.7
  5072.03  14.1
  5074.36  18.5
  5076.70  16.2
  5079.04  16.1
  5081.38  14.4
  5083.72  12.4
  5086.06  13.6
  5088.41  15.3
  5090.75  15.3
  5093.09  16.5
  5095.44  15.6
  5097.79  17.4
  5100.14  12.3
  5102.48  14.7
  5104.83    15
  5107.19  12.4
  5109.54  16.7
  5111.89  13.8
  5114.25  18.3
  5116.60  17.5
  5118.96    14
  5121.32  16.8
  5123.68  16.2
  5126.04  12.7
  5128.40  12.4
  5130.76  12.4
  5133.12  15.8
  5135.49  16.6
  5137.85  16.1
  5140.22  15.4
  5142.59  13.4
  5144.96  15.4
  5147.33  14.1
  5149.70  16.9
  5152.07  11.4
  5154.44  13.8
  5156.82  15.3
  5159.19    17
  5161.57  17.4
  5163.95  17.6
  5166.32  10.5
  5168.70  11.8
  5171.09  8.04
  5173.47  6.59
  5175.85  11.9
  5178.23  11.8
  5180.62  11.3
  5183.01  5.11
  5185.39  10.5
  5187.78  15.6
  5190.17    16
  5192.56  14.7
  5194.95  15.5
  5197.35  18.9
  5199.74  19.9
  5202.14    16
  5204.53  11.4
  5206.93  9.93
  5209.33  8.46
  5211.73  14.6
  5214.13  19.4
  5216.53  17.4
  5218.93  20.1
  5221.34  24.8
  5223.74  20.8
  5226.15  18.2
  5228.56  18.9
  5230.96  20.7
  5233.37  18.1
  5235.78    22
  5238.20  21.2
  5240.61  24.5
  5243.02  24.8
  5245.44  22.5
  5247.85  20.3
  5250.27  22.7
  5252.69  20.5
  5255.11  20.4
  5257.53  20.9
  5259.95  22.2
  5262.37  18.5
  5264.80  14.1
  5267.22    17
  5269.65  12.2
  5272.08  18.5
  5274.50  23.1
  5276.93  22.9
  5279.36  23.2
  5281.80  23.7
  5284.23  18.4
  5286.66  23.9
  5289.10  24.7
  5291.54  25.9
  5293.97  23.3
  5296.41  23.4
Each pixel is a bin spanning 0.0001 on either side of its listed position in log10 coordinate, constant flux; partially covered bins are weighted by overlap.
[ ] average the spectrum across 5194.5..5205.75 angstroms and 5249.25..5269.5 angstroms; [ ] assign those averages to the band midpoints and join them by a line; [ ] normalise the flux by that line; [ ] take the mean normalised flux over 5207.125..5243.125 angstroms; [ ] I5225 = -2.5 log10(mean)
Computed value -0.09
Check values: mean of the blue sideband 16.4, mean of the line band 19.2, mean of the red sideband 19.1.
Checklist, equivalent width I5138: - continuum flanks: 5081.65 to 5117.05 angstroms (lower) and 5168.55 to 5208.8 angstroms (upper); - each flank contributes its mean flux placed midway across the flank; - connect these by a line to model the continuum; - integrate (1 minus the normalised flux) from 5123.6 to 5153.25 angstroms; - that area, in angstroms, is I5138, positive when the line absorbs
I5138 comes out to -1.0 angstroms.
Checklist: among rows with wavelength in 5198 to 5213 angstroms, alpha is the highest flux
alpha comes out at 19.9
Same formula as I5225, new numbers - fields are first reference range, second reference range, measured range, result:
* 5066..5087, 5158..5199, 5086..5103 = -0.015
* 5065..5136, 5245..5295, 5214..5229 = -0.044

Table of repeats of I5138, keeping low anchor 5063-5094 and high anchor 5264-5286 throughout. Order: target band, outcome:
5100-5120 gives 1.2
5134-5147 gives 1.1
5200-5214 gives 3.8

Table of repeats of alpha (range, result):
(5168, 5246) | 24.8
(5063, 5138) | 18.5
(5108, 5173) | 18.3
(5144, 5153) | 16.9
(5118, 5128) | 16.8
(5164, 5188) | 15.6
